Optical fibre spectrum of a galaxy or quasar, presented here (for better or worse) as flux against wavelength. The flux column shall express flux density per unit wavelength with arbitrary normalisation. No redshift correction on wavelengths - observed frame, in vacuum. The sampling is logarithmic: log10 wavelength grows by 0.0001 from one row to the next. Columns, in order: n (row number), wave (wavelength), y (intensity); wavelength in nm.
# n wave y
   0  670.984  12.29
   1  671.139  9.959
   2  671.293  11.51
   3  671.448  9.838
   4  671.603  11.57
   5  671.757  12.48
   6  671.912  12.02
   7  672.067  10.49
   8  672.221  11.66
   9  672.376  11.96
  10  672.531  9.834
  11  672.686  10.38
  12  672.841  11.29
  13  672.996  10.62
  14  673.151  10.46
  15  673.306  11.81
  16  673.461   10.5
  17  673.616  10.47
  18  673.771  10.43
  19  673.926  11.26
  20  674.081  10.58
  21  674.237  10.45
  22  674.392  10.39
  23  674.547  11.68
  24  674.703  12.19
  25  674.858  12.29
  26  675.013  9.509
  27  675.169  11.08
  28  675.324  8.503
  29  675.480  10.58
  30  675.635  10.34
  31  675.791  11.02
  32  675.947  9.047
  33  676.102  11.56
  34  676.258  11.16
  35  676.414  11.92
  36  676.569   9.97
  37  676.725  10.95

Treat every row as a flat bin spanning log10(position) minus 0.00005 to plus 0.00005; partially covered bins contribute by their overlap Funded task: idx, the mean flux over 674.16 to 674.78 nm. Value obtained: 11.2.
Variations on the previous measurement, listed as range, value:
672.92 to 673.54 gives 10.8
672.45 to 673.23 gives 10.5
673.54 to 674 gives 10.7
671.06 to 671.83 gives 11.1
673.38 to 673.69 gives 10.5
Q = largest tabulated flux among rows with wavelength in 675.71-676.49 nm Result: 11.92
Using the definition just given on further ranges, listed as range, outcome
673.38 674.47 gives 11.26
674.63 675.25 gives 12.29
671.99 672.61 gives 11.96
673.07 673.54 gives 11.81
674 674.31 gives 10.58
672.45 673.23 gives 11.29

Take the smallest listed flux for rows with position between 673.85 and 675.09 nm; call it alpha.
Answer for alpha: 9.509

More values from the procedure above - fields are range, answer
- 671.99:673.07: 9.834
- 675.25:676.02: 8.503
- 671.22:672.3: 9.838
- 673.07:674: 10.43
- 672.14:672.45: 11.66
